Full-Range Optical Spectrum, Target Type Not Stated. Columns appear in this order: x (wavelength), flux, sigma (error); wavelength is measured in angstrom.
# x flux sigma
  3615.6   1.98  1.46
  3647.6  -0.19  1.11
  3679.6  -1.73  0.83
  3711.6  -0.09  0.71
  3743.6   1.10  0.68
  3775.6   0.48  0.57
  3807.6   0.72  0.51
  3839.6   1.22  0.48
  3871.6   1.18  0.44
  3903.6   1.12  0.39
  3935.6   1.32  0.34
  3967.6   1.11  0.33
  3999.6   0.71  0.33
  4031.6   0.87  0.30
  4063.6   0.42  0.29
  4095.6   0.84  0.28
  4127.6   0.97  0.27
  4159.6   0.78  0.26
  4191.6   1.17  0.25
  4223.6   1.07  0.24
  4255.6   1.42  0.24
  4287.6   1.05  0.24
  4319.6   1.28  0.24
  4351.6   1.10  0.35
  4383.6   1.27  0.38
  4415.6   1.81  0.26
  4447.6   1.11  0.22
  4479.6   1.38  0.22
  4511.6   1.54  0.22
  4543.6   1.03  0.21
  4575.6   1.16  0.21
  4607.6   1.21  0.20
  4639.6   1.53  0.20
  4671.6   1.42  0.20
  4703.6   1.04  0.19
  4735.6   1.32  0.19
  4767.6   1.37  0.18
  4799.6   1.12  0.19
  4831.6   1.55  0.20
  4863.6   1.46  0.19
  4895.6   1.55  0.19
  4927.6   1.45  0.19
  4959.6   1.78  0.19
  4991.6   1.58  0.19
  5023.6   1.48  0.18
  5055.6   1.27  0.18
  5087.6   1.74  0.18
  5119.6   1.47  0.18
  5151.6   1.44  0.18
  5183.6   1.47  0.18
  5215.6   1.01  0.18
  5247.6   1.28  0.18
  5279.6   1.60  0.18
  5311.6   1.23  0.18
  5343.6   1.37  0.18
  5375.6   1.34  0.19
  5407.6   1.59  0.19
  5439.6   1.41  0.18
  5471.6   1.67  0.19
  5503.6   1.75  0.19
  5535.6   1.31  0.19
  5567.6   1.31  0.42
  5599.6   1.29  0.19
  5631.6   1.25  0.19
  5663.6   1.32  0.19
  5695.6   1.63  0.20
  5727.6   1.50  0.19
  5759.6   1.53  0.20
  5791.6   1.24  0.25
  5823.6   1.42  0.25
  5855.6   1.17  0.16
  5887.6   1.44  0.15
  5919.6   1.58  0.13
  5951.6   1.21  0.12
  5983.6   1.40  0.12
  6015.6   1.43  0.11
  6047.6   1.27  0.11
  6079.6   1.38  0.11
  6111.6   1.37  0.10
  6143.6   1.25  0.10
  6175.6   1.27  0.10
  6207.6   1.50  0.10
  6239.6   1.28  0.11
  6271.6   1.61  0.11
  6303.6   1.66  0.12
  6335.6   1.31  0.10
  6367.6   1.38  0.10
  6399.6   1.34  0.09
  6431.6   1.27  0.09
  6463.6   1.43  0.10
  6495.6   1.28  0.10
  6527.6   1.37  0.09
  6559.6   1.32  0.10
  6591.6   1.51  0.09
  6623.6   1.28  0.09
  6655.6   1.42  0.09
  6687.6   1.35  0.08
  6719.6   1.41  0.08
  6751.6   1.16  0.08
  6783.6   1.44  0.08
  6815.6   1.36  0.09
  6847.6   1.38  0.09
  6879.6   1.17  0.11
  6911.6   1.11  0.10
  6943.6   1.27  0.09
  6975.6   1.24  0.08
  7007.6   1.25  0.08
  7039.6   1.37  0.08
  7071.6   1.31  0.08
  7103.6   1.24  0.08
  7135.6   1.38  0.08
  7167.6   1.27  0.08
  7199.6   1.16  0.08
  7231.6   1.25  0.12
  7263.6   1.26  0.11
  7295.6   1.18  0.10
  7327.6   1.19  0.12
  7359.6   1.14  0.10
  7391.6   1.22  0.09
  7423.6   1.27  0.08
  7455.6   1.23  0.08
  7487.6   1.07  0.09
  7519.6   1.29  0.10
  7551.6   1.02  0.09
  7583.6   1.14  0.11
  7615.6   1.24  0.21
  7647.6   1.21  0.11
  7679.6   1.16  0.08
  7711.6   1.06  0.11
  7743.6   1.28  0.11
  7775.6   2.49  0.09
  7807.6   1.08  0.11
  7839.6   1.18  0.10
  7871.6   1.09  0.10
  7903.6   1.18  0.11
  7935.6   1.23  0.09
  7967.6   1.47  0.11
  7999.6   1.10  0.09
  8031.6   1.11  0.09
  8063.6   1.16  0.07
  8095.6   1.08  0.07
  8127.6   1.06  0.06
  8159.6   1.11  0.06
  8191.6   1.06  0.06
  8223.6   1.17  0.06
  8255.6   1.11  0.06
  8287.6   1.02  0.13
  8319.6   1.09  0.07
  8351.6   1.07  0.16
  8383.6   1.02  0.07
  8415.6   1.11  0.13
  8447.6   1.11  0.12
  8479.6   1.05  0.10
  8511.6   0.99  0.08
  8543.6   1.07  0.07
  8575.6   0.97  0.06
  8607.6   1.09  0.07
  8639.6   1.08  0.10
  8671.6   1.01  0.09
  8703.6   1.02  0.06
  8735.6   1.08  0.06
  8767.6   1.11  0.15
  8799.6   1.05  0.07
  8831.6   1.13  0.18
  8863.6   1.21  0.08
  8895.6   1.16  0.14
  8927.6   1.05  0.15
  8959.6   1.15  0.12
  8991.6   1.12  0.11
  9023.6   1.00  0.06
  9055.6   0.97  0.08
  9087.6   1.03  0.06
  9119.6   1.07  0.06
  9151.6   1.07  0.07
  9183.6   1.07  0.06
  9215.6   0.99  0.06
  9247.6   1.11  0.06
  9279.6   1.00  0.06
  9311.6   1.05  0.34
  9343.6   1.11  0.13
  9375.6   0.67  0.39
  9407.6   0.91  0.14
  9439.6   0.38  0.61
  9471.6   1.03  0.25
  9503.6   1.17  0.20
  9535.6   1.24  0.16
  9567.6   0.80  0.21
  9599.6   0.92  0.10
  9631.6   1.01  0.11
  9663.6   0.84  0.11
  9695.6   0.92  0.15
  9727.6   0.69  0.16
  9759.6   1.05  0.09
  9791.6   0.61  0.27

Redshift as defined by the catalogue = 0.183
